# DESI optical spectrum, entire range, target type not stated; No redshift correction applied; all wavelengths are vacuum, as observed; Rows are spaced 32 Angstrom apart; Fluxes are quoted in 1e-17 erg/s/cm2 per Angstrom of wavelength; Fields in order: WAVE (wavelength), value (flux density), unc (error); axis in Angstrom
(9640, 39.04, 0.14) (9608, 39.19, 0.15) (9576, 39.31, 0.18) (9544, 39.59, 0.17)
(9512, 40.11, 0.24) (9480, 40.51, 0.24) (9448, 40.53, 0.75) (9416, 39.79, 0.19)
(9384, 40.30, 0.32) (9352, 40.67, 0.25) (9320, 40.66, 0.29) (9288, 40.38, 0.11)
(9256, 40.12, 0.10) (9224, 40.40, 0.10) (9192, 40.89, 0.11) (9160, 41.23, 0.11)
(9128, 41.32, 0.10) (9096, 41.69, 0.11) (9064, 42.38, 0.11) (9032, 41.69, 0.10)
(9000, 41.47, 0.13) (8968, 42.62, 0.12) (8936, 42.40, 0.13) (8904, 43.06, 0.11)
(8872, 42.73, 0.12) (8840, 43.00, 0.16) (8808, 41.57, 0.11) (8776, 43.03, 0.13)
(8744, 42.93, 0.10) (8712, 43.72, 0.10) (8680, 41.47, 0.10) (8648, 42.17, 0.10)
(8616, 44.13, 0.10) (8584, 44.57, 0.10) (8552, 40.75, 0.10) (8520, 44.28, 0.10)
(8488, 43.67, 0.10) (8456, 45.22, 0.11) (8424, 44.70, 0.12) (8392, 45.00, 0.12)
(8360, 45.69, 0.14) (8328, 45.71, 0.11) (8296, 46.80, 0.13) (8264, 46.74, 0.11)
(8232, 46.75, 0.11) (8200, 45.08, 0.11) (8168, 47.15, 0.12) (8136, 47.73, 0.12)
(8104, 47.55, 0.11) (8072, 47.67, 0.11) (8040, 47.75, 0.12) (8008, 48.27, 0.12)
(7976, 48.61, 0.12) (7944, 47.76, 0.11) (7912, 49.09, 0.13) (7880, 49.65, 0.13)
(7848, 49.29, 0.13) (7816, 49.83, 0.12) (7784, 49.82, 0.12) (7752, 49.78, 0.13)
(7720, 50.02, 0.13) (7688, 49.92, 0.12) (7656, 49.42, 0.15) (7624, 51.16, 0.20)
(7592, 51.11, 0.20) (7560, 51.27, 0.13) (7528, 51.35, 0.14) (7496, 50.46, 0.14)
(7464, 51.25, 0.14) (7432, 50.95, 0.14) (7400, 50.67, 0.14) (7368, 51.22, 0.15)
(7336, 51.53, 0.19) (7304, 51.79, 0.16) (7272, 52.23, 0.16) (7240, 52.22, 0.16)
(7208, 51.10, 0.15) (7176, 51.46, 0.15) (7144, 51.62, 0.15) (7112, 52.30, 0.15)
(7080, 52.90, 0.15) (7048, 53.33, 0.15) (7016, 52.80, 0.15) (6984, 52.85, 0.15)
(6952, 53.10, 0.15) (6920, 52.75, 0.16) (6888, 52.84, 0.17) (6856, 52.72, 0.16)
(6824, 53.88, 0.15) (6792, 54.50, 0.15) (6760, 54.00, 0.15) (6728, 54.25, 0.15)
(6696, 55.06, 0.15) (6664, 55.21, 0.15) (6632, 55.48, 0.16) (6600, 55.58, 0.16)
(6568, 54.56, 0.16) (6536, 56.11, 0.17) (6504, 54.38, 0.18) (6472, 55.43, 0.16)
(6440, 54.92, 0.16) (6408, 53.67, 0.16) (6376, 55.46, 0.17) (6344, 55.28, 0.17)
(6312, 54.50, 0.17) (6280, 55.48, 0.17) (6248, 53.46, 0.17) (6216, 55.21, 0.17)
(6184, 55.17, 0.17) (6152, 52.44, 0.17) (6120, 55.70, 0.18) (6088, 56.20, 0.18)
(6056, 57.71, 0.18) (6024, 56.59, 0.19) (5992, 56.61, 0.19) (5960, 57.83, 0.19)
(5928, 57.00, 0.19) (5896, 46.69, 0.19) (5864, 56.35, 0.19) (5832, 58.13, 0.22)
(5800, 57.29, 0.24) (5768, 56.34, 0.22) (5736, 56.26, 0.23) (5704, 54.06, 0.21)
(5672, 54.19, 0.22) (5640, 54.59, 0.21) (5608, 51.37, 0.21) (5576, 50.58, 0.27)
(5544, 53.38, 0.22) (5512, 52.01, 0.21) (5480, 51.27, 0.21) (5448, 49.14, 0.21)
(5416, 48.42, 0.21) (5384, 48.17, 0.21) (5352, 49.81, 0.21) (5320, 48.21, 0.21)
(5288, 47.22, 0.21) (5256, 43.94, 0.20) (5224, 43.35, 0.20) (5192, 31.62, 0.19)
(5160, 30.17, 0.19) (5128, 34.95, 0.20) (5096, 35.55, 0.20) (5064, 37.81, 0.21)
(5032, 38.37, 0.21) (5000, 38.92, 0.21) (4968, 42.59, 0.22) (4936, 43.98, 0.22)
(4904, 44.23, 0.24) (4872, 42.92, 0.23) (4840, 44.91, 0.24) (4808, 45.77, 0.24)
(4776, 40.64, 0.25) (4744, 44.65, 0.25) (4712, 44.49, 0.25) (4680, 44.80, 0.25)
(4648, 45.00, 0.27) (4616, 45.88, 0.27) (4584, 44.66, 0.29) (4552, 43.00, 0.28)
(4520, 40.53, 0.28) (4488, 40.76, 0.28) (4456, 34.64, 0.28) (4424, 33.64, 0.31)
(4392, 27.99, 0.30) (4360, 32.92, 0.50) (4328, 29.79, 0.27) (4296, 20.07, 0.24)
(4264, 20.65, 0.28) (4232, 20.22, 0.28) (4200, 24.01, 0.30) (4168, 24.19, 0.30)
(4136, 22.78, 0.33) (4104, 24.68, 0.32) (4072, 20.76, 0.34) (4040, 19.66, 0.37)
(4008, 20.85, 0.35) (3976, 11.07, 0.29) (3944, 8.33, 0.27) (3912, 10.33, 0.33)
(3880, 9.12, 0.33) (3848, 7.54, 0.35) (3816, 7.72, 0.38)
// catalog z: 0.00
